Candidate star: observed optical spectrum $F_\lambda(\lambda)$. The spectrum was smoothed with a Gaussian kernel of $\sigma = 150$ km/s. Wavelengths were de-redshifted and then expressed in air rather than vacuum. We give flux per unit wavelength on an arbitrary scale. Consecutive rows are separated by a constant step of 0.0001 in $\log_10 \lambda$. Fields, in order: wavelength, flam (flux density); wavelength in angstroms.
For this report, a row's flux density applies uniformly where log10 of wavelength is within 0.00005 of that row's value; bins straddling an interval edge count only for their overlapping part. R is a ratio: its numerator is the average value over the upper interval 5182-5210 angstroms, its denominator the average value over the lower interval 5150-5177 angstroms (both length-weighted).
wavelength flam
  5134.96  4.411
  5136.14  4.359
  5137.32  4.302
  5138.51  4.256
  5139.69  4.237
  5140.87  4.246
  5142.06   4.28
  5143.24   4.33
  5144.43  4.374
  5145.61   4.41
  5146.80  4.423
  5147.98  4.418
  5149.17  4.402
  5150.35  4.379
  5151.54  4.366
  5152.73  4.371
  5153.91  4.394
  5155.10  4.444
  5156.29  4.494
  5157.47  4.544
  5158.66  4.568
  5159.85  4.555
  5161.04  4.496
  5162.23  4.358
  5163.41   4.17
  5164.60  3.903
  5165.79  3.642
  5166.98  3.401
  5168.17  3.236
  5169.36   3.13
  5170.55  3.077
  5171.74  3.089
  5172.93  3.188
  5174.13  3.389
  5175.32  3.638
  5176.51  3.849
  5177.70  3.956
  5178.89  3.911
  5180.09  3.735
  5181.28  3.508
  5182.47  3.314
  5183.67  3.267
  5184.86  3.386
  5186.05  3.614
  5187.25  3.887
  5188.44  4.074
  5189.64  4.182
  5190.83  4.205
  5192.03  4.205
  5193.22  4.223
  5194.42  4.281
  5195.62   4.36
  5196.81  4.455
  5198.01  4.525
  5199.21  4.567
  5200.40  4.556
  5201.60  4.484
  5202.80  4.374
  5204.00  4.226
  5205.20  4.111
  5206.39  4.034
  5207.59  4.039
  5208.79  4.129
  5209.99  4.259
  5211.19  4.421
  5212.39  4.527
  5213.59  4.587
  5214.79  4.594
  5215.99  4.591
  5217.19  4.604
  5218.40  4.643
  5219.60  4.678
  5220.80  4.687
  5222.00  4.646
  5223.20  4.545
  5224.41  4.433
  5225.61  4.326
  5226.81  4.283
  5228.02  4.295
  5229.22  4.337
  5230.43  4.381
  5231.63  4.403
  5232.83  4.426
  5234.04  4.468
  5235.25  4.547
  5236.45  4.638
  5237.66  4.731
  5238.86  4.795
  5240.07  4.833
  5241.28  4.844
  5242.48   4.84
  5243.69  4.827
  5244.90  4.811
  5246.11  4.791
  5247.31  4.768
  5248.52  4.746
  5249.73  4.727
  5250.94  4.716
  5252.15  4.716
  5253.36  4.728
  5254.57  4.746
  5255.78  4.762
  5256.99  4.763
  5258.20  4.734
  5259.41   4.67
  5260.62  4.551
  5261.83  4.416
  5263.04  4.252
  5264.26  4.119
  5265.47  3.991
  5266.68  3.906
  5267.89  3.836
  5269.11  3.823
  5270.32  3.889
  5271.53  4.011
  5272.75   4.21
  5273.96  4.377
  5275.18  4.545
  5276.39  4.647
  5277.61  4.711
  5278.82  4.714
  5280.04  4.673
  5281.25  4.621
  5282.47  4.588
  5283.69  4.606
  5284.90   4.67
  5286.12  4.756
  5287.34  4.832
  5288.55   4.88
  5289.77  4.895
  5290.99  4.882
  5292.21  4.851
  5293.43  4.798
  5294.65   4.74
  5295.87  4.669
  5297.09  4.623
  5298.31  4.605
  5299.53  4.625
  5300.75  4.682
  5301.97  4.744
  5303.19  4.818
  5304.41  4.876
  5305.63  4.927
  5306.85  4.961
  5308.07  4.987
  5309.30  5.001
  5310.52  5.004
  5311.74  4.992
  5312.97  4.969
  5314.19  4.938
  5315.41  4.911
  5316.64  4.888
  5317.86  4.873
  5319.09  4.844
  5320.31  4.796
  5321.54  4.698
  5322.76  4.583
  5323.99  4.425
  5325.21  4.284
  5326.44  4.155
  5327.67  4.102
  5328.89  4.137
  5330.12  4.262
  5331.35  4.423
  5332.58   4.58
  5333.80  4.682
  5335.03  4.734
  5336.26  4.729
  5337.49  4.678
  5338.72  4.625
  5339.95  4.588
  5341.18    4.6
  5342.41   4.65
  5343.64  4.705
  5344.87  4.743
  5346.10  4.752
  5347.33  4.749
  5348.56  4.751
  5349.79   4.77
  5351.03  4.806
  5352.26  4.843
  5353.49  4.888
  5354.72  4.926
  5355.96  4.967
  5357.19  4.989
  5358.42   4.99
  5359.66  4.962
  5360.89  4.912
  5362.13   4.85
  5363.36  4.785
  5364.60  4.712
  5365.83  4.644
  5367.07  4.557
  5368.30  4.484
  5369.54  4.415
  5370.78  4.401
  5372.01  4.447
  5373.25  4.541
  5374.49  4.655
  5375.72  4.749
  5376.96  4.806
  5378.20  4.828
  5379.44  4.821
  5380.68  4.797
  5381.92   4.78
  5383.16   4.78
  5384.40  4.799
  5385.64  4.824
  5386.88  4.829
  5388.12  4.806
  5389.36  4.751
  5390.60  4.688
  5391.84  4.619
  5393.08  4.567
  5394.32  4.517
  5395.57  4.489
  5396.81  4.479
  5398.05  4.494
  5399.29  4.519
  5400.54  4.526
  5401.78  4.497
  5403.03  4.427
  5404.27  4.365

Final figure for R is 1.0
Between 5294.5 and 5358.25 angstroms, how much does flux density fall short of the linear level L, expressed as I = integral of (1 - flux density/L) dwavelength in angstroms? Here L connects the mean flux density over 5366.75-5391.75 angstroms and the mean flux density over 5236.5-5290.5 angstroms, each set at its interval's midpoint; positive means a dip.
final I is -1.2 angstroms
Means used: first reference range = 4.57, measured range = 4.72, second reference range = 4.69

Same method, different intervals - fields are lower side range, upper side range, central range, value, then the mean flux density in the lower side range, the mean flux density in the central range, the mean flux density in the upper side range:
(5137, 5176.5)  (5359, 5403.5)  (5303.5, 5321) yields -1.7 angstroms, 4.07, 4.92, 4.66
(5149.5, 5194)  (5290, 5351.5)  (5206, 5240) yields -2.4 angstroms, 3.9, 4.47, 4.7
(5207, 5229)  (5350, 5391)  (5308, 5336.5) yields 0.0 angstroms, 4.46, 4.66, 4.76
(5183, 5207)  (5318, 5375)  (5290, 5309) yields -1.3 angstroms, 4.15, 4.79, 4.65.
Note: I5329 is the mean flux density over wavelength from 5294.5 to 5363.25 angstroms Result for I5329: 4.73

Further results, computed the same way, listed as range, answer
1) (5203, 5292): 4.52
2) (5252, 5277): 4.36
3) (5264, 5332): 4.6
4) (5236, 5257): 4.77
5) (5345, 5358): 4.84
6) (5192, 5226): 4.42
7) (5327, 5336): 4.43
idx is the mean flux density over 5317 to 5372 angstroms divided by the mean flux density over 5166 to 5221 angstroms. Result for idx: 1.16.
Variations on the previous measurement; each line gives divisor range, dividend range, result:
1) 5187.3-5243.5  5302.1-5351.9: 1.06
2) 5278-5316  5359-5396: 0.98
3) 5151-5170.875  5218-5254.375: 1.13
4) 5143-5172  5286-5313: 1.17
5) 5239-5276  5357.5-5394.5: 1.05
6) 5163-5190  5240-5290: 1.27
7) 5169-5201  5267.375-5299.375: 1.19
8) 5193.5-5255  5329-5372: 1.04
